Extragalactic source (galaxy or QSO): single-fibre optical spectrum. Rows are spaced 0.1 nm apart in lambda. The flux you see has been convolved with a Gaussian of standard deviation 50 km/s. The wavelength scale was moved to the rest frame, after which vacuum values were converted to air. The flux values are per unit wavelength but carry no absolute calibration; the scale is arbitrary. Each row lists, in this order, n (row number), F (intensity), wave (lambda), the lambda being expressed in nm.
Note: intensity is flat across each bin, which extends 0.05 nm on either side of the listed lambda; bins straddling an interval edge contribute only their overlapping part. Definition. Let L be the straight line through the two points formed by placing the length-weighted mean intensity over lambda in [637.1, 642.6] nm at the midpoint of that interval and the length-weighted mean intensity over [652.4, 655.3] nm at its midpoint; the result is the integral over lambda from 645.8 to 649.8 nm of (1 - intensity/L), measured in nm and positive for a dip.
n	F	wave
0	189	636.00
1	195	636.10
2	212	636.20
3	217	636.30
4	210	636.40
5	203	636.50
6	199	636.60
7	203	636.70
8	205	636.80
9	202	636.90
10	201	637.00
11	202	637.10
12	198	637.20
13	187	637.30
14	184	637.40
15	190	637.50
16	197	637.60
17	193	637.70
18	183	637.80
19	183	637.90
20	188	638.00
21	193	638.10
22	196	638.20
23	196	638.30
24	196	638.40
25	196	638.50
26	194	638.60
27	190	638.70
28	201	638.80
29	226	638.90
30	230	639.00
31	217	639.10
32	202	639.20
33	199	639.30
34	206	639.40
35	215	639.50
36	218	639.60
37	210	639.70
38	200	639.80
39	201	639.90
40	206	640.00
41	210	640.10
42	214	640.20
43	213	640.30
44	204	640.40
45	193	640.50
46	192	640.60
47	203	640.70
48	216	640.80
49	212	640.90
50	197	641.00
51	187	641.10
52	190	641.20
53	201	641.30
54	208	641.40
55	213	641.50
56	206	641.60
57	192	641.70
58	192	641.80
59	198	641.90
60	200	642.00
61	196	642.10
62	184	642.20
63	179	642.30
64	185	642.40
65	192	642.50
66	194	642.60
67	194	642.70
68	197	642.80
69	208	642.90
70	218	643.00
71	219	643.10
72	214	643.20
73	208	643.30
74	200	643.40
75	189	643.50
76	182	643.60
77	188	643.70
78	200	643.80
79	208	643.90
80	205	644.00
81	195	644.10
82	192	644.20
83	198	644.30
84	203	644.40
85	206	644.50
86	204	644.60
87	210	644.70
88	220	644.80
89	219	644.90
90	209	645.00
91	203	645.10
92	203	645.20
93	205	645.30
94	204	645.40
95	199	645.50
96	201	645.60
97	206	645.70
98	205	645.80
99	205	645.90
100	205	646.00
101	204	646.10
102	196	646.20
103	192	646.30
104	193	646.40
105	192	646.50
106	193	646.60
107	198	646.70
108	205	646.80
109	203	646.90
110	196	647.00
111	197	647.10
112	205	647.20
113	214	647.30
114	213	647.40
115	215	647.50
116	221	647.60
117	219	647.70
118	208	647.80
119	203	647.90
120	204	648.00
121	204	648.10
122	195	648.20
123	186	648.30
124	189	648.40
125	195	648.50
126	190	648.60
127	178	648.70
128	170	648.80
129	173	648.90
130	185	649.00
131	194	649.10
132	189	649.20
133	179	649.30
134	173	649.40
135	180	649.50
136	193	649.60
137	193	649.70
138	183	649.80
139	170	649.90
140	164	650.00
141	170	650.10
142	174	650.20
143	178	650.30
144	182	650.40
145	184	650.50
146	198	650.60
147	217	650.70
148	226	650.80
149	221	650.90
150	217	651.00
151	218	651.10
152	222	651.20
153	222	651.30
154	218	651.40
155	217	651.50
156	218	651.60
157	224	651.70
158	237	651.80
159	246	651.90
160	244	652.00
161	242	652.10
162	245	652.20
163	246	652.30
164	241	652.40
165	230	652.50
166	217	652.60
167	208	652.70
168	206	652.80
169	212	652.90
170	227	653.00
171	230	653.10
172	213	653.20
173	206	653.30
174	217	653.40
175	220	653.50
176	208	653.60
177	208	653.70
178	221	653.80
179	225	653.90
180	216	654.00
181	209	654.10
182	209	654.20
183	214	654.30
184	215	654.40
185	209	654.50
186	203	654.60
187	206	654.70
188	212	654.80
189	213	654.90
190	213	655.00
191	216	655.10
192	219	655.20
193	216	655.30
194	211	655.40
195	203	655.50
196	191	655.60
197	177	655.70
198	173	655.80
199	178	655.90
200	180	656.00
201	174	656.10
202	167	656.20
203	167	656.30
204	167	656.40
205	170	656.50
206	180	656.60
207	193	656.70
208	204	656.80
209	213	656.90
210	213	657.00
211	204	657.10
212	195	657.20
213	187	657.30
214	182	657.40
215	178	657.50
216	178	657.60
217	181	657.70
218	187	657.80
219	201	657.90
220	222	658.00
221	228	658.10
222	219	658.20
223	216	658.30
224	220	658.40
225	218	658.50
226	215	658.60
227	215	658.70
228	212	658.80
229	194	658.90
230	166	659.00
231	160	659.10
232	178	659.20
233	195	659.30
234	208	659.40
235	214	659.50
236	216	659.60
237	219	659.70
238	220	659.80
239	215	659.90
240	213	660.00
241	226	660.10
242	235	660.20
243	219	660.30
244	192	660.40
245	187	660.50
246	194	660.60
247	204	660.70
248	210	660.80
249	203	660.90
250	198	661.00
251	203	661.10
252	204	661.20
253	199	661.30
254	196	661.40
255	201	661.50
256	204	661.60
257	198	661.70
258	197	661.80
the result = 0.23 nm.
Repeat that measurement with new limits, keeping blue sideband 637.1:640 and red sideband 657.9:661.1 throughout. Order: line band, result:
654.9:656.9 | 0.15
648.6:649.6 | 0.11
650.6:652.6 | -0.23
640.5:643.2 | 0.02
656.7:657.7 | 0.06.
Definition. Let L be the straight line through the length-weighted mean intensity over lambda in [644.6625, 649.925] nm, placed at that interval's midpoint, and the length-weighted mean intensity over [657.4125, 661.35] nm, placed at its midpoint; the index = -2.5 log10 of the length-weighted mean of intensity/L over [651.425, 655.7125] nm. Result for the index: -0.09 mag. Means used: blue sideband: 198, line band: 218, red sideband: 204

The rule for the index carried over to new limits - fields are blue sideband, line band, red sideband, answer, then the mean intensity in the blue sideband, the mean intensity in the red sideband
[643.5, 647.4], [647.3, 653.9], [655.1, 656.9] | -0.06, 202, 188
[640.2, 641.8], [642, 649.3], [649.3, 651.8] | 0.01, 202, 199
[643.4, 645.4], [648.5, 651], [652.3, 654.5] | 0.13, 202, 217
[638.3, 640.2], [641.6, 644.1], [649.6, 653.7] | 0.06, 206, 212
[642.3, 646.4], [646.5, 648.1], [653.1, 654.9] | 0.00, 202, 213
